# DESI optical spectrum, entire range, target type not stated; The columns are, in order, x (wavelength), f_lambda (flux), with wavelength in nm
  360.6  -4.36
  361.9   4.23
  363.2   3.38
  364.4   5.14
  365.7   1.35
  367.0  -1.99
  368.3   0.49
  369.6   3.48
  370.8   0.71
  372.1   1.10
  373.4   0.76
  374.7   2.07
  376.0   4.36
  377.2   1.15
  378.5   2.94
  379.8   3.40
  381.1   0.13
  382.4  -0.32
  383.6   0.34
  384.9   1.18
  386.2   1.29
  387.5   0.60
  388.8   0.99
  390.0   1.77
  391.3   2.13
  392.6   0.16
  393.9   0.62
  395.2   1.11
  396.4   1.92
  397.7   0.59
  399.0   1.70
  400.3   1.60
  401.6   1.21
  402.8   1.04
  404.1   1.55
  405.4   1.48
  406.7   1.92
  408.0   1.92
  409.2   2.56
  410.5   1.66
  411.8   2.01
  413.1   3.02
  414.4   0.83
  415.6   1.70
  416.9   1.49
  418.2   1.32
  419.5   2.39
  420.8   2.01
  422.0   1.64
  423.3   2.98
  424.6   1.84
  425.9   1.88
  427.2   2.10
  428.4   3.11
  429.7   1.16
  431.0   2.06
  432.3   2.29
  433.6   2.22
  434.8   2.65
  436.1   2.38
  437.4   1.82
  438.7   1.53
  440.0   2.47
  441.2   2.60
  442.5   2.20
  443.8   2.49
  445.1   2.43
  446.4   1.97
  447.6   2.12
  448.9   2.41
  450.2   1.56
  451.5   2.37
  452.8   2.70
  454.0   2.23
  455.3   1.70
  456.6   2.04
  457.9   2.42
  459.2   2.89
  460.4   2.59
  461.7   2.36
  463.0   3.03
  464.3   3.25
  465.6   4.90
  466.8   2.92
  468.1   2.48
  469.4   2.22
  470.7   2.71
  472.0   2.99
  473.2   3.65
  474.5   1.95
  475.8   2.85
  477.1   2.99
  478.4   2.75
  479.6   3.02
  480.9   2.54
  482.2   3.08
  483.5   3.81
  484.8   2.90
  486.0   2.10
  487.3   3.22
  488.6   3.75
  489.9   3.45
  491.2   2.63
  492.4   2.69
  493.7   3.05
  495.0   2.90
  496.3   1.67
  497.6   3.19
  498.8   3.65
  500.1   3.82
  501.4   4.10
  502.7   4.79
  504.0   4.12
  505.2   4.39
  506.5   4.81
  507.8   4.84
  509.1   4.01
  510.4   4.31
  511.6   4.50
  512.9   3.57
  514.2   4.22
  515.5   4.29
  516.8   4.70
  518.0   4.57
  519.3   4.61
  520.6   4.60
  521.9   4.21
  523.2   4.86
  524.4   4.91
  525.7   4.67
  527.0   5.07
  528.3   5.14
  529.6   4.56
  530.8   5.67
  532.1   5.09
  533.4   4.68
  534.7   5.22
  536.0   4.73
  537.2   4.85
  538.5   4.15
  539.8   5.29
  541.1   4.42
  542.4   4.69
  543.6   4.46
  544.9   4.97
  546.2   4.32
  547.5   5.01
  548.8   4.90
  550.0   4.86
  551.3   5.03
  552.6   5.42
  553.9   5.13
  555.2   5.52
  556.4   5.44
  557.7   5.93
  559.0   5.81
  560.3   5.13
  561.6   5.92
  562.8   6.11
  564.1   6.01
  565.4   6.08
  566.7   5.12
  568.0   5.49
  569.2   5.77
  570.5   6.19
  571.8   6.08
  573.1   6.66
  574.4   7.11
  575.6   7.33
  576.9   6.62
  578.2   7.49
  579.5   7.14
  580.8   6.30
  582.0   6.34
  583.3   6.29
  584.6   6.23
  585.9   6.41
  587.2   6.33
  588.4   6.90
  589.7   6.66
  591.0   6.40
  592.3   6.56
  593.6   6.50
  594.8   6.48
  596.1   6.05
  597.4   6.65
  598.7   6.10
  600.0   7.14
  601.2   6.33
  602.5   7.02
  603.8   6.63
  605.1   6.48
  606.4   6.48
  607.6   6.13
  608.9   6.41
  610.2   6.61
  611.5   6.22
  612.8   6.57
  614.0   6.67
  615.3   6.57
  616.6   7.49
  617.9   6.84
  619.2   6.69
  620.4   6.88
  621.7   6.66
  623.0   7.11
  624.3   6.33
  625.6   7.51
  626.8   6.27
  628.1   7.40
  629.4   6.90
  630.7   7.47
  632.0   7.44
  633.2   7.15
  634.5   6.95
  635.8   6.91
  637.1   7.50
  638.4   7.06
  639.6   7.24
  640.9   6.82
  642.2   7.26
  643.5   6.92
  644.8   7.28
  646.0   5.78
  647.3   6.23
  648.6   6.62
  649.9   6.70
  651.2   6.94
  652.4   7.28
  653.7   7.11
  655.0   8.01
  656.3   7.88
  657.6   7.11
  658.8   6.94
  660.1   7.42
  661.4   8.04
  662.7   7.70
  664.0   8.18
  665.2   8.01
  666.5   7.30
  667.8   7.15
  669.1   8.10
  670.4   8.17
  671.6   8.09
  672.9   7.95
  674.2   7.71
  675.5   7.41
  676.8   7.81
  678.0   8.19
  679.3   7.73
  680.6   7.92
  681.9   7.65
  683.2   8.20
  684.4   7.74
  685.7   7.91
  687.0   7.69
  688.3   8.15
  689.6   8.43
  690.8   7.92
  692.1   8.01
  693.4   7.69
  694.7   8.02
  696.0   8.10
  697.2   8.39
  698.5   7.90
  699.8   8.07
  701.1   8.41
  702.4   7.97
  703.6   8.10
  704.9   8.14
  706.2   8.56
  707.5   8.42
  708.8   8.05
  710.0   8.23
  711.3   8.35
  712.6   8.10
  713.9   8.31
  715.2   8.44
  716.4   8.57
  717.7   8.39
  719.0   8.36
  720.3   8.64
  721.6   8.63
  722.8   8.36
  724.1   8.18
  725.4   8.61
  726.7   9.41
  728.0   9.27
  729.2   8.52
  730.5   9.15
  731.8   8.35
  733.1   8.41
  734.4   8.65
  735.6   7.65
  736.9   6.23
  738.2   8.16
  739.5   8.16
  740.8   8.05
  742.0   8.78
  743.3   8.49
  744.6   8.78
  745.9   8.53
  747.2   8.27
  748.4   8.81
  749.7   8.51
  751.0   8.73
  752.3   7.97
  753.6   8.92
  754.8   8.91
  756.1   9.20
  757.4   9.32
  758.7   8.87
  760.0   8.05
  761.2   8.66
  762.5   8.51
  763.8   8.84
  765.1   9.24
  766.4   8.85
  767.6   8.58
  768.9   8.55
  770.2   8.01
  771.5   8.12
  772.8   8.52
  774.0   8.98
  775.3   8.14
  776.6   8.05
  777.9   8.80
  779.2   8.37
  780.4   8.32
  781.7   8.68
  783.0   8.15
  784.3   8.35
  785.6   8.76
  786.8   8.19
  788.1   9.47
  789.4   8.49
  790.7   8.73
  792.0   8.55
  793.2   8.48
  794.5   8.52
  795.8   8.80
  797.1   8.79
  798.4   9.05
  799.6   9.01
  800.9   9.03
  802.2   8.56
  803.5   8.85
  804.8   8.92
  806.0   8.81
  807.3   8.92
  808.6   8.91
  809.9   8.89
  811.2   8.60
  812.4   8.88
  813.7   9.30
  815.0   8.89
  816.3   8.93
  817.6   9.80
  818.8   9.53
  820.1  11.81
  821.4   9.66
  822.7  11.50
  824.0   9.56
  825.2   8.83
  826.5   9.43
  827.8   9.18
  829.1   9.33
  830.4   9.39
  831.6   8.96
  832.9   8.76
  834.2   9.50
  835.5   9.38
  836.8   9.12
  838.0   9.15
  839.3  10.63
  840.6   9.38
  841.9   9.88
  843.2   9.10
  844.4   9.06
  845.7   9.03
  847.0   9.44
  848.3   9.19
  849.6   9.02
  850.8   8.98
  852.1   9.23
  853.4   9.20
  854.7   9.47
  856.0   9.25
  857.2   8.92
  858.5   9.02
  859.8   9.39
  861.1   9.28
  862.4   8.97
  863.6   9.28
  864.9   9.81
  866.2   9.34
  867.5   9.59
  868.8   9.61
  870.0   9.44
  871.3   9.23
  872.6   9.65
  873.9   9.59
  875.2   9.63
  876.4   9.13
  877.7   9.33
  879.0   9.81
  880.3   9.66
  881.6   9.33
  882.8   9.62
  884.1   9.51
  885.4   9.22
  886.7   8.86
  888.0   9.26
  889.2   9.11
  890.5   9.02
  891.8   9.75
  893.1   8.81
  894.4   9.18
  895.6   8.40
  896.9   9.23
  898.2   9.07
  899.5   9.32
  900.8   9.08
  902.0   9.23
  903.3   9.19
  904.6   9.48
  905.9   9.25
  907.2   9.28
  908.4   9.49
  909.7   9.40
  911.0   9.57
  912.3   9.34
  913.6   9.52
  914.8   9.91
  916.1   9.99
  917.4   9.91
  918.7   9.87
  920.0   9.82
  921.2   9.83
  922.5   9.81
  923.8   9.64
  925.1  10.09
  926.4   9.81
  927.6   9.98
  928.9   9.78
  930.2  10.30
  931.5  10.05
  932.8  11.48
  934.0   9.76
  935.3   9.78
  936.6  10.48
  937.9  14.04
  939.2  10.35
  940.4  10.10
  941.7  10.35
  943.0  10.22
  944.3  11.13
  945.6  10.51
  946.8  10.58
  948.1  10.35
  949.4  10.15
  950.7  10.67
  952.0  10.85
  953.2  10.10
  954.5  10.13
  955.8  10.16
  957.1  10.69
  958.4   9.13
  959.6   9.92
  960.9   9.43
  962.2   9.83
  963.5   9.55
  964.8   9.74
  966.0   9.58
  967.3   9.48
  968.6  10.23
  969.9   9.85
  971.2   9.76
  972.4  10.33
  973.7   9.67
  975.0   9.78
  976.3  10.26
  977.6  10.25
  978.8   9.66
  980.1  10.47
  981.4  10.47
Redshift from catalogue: 0.25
